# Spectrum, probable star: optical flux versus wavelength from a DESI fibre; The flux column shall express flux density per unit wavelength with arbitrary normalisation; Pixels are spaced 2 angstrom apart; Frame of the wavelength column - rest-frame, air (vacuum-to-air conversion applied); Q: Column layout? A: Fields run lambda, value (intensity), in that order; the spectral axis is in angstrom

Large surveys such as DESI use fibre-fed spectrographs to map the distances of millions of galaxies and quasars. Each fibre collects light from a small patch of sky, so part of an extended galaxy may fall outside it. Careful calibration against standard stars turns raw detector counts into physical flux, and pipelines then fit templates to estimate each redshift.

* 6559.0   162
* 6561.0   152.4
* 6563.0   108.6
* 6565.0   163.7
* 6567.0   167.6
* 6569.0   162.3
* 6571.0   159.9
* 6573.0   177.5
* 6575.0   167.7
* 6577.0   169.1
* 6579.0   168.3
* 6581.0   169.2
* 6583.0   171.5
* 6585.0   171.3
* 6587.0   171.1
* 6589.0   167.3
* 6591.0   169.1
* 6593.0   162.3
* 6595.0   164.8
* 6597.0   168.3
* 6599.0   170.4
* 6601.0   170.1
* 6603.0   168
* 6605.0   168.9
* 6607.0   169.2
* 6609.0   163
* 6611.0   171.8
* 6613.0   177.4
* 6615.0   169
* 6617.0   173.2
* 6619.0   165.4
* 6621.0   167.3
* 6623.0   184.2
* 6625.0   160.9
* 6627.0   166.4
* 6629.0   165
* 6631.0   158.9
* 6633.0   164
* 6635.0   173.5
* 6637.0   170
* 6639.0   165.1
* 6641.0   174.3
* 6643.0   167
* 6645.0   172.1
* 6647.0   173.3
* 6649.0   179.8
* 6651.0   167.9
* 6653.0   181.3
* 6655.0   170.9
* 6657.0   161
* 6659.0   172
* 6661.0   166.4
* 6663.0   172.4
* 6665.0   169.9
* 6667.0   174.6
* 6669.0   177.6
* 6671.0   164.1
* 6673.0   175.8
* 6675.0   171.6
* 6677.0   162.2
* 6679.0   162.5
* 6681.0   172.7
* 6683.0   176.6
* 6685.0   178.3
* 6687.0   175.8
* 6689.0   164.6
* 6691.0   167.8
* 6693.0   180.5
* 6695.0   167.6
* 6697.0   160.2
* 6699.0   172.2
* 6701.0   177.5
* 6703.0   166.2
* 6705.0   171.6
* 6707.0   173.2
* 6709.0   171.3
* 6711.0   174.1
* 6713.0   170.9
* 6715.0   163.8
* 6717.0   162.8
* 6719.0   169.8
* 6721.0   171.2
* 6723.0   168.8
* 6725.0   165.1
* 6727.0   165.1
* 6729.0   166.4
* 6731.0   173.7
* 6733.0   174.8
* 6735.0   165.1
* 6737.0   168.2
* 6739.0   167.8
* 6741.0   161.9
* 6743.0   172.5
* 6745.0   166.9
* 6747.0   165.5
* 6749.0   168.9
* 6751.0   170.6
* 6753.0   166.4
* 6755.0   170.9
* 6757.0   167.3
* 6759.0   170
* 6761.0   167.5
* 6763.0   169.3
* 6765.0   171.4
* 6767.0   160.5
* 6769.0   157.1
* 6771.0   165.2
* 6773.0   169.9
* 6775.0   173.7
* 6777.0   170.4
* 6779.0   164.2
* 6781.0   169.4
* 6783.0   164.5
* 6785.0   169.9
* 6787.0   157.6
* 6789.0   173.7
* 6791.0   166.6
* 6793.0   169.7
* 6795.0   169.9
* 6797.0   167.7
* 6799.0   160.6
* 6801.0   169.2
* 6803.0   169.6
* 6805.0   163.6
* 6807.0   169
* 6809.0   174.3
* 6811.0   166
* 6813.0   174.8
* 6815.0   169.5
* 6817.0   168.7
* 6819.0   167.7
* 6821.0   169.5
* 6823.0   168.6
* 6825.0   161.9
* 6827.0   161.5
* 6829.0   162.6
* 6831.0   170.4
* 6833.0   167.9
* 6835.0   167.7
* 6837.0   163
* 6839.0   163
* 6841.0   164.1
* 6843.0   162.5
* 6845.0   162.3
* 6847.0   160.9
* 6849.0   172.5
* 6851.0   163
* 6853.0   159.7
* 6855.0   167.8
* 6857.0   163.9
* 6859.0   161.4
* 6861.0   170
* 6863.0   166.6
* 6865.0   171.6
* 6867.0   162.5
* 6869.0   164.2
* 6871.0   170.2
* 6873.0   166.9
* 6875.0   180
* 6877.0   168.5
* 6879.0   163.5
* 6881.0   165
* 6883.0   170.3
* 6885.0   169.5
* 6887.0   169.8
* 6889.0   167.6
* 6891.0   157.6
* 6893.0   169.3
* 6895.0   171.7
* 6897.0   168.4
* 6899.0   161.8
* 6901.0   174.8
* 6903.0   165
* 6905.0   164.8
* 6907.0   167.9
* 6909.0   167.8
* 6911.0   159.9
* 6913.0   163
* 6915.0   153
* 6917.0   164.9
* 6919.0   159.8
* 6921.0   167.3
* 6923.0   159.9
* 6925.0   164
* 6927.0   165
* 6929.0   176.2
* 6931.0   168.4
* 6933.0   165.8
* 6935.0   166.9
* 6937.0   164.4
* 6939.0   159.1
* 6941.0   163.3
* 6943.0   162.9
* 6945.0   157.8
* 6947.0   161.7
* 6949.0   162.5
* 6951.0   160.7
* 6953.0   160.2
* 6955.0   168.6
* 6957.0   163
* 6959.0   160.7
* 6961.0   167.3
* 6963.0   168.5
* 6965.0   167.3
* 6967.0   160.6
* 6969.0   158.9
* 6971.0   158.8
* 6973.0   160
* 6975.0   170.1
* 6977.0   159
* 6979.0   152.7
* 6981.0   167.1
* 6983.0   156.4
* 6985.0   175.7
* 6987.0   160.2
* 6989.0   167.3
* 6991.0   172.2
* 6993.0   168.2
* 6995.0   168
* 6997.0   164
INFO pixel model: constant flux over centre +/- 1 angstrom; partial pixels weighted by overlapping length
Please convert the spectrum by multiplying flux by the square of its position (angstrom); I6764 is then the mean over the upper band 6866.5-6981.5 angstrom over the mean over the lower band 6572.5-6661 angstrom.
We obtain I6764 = 1.1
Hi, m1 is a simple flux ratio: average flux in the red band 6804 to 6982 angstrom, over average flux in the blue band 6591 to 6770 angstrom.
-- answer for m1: 1.0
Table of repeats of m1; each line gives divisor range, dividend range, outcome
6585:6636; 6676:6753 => 1.01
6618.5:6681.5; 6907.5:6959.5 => 0.96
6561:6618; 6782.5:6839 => 1.01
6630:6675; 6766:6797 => 0.98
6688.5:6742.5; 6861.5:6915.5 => 0.99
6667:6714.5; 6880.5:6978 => 0.96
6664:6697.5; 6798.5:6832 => 0.98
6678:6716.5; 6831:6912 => 0.97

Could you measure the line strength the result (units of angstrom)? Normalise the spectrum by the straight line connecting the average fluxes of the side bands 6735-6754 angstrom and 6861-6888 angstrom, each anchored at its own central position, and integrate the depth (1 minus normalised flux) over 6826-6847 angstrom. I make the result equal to 0.5 angstrom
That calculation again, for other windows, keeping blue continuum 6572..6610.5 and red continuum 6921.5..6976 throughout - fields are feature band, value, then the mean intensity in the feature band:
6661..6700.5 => -0.8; 171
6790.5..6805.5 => -0.1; 167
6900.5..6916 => 0.0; 164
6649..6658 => -0.2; 171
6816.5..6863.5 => 0.0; 165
